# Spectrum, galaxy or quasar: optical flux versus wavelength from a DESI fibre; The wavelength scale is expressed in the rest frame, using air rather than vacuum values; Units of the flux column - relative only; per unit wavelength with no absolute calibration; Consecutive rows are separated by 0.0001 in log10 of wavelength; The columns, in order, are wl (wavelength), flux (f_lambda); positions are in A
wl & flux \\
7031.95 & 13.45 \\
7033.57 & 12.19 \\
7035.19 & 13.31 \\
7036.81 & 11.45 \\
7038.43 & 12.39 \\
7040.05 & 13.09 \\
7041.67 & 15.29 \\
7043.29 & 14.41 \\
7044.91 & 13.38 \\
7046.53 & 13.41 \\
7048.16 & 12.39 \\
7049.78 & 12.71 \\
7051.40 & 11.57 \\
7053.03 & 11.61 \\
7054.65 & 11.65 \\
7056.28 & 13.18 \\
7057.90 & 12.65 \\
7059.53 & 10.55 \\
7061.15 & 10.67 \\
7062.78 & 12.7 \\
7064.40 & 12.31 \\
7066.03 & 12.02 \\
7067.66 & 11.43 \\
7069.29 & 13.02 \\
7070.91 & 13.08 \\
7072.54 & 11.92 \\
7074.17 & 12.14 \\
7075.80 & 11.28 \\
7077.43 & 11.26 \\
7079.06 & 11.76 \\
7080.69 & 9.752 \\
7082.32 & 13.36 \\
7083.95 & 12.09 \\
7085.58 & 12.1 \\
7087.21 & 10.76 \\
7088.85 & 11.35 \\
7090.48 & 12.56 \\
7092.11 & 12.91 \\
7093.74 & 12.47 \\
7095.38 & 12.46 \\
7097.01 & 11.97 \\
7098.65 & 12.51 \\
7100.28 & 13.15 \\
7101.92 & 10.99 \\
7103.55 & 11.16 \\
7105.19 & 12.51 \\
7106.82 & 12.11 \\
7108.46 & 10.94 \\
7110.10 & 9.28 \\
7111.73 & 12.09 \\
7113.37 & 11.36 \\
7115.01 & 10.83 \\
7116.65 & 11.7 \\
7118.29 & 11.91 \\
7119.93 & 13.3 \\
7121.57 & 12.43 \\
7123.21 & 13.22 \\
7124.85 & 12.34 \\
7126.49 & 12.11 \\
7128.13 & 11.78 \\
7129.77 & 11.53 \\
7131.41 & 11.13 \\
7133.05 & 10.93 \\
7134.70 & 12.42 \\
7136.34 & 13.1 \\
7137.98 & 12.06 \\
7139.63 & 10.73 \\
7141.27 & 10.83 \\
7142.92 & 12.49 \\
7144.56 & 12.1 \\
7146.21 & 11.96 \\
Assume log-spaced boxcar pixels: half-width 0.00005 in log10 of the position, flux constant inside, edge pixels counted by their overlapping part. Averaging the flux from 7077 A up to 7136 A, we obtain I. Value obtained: 11.9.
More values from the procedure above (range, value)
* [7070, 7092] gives 11.8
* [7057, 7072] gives 12.1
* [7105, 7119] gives 11.4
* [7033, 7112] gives 12.2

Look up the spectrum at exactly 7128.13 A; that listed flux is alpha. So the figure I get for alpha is 11.78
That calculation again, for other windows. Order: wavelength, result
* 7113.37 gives 11.36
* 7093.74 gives 12.47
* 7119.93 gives 13.3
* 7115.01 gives 10.83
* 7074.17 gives 12.14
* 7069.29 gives 13.02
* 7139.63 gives 10.73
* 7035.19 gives 13.31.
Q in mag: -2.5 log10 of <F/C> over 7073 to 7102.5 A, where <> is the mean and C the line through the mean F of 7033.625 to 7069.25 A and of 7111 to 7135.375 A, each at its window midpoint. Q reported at 0.02 mag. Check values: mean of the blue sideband 12.5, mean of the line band 11.9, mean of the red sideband 11.9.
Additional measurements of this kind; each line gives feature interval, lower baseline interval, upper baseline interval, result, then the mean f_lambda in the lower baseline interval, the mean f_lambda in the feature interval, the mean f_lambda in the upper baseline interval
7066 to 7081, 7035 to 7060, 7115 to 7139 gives 0.061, 12.7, 11.8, 12.1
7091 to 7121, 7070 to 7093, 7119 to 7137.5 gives 0.016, 11.9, 11.9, 12.2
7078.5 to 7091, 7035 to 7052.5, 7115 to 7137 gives 0.076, 13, 11.7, 12.1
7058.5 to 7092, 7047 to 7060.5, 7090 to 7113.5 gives 0.014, 12.1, 11.8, 11.9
